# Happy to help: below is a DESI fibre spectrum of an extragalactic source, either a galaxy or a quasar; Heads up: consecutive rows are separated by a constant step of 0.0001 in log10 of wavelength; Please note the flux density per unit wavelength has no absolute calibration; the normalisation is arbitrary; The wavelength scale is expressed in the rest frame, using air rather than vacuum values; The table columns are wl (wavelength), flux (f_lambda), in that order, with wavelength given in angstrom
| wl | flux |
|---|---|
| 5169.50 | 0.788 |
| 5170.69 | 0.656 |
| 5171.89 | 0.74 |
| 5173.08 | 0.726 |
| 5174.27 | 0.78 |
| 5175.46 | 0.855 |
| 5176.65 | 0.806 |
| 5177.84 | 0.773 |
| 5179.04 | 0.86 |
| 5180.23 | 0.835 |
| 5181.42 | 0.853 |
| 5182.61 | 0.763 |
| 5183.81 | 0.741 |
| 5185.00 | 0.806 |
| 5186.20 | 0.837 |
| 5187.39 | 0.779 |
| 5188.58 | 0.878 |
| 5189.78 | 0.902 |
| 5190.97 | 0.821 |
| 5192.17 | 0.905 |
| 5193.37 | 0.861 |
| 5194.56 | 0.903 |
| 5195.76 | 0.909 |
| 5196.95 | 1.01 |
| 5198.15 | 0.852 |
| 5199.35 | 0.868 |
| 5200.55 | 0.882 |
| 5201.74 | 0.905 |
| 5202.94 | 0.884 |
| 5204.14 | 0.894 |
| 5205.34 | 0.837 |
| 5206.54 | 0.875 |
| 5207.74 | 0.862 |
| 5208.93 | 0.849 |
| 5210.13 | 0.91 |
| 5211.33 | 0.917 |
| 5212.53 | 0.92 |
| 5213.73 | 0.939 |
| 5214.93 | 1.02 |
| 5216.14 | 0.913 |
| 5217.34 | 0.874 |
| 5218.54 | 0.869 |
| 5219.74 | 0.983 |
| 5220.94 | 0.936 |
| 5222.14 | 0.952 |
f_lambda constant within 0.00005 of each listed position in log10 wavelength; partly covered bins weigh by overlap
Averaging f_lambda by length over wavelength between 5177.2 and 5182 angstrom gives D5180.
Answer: 0.83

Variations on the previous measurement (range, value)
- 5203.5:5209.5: 0.864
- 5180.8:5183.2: 0.81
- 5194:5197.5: 0.941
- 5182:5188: 0.786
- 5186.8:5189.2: 0.829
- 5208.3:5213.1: 0.9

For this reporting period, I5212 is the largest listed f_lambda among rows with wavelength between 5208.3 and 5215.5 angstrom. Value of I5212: 1.02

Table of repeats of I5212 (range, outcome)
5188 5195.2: 0.905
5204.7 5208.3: 0.875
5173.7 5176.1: 0.855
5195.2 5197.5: 1.01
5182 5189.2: 0.878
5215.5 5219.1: 0.913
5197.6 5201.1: 0.882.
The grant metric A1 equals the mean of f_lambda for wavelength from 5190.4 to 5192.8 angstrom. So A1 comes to 0.86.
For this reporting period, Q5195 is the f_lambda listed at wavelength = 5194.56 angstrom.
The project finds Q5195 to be 0.903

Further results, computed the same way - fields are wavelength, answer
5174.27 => 0.78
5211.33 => 0.917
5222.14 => 0.952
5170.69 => 0.656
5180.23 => 0.835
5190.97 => 0.821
